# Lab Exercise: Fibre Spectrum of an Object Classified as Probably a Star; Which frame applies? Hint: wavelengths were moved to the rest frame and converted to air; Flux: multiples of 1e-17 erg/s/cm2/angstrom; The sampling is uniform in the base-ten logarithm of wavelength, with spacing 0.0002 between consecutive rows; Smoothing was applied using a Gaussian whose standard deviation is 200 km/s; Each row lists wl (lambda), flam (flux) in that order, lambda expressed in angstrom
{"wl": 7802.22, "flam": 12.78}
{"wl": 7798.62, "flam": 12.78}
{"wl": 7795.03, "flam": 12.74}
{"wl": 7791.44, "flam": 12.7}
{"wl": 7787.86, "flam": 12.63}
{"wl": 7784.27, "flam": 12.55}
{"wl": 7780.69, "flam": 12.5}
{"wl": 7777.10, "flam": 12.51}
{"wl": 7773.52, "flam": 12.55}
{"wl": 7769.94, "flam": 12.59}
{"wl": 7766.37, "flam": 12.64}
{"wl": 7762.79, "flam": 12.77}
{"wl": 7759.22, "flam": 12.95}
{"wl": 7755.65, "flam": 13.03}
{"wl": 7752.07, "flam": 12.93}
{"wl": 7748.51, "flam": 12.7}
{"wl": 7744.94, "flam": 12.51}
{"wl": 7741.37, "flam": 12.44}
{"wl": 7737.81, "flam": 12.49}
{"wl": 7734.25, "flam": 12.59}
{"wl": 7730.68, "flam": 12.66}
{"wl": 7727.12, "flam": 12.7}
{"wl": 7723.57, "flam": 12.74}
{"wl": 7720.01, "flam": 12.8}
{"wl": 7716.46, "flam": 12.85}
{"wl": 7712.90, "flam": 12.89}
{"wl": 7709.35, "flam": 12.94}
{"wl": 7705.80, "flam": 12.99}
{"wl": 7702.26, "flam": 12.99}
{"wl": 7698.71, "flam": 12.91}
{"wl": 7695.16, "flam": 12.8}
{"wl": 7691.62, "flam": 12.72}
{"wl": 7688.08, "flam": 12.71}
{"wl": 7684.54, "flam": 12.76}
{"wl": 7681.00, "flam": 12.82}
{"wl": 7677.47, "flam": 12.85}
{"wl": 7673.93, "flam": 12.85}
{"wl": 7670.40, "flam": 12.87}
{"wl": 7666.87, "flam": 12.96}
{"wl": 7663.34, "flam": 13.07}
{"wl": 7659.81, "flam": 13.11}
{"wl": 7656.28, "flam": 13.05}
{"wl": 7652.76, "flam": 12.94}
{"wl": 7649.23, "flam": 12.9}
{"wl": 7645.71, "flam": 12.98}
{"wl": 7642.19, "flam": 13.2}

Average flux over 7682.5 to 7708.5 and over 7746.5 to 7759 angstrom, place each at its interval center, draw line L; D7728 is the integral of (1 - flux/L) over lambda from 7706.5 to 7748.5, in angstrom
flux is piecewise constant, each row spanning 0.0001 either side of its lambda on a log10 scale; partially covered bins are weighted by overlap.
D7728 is 0.5 angstrom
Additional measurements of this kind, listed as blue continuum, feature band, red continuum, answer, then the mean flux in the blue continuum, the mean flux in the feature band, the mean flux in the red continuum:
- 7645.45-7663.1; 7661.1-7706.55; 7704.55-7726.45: 0.2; 13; 12.9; 12.9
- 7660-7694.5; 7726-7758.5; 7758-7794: 0.1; 12.9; 12.7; 12.6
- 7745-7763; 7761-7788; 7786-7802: 0.4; 12.9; 12.6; 12.7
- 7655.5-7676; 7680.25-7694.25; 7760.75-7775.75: 0.2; 13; 12.8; 12.6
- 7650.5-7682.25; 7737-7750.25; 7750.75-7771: 0.3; 12.9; 12.5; 12.8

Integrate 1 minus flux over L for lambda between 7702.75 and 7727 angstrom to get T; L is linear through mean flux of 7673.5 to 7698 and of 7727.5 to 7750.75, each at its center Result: -0.36 angstrom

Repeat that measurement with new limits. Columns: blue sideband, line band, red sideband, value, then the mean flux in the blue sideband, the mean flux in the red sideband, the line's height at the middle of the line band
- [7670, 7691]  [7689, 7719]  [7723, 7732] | -0.29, 12.8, 12.7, 12.8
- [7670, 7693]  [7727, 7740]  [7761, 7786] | 0.09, 12.8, 12.6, 12.7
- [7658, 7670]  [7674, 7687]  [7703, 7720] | 0.18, 13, 12.9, 13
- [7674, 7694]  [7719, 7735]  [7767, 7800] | 0.01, 12.8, 12.6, 12.7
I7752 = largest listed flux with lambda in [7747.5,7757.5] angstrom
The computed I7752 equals 13.03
